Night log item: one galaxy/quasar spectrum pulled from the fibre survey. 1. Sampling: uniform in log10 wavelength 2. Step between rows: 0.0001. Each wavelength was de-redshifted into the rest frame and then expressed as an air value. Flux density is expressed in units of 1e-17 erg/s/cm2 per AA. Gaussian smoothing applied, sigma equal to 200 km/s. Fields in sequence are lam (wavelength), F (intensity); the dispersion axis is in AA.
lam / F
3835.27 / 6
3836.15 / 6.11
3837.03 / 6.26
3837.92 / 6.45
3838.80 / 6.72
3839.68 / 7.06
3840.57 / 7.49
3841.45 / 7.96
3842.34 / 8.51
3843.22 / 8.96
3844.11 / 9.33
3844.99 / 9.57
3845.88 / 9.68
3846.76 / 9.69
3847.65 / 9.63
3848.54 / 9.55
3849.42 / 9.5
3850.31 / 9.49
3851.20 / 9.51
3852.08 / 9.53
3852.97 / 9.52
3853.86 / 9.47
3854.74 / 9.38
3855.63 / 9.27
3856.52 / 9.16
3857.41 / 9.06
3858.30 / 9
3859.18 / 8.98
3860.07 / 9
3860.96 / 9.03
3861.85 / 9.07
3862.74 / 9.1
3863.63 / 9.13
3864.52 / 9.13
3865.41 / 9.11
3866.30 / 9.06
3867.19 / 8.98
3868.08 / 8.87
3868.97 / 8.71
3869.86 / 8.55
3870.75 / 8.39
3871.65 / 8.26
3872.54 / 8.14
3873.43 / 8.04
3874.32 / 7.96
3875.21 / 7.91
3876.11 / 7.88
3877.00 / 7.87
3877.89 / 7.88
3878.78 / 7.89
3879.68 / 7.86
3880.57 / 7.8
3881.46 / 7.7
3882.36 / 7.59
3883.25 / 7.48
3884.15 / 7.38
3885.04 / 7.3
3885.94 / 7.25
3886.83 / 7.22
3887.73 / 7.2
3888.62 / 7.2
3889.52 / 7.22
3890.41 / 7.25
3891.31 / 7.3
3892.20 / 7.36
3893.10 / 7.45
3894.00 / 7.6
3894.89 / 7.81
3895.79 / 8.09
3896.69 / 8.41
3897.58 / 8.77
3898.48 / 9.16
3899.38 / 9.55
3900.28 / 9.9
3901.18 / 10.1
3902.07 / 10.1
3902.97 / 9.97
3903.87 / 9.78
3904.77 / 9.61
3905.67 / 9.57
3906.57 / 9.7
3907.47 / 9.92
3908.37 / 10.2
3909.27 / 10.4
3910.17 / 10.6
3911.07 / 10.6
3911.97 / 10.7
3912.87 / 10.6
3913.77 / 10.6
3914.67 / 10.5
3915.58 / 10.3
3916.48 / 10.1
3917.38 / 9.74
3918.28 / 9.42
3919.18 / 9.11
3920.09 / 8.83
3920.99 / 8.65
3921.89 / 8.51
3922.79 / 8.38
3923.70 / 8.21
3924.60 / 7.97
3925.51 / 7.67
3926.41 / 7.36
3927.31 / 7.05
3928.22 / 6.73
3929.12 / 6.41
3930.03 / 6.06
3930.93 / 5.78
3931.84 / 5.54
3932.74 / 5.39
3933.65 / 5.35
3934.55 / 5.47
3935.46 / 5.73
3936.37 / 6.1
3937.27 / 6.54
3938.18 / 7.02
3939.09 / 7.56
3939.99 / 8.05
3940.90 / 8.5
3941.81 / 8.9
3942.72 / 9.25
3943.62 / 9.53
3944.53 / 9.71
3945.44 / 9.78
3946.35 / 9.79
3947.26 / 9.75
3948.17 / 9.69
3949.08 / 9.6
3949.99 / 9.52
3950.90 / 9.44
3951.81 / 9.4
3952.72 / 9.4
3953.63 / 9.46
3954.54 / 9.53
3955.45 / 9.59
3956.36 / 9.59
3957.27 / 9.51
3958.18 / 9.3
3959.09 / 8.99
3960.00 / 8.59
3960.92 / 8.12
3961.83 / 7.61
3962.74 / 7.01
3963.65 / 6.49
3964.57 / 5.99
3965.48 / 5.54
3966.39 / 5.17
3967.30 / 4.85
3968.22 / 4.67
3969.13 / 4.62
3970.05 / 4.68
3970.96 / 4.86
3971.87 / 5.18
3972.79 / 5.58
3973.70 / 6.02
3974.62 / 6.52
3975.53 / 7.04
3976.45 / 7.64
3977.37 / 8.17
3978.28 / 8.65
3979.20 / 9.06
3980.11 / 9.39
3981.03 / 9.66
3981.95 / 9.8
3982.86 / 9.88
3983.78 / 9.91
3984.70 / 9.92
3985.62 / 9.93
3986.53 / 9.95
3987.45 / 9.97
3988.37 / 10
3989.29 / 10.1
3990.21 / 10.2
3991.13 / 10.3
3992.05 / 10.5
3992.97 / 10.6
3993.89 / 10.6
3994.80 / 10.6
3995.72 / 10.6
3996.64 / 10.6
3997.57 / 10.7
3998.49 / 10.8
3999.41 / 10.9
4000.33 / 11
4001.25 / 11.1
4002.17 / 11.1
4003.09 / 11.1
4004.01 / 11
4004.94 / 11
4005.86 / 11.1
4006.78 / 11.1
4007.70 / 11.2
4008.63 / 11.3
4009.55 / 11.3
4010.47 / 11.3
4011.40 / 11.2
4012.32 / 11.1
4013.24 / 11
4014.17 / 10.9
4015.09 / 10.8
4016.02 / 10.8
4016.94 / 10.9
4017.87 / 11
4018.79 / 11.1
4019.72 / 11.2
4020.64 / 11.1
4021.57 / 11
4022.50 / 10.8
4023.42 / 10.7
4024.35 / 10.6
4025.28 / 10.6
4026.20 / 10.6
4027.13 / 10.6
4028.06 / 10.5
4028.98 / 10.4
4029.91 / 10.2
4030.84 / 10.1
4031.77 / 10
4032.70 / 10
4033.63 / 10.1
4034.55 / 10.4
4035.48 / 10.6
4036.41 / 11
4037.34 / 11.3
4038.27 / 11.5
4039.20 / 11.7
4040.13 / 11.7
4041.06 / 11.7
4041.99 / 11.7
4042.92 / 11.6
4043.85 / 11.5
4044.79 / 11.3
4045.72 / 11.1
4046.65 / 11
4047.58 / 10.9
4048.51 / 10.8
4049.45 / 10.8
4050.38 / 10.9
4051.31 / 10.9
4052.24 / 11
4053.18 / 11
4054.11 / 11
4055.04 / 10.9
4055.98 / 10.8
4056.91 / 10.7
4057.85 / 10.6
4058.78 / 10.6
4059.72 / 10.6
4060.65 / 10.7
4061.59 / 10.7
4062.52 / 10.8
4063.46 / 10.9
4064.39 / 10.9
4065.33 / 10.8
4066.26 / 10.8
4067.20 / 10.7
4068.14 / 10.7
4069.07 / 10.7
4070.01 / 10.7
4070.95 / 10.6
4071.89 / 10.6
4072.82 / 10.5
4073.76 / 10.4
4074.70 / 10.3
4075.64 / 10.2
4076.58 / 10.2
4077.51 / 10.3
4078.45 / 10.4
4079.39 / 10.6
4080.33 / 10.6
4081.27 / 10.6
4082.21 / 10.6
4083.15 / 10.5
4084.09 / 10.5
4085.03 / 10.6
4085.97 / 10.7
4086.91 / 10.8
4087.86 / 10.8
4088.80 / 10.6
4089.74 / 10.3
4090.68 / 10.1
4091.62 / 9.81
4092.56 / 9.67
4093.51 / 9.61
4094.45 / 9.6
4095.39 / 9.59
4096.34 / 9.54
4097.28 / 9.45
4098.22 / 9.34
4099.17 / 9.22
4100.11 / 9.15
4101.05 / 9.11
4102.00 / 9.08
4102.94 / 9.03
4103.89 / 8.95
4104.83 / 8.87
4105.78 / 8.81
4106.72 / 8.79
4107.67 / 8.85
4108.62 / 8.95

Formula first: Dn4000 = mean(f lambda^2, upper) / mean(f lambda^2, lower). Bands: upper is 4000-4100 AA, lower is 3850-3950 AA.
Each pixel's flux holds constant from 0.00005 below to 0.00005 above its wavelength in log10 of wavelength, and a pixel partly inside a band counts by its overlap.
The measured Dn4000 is 1.36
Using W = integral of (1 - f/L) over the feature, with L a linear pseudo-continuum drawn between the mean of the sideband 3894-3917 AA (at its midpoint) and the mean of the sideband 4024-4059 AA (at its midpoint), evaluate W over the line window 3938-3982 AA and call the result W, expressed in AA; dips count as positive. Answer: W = 9.5 AA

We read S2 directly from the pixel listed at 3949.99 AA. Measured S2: 9.52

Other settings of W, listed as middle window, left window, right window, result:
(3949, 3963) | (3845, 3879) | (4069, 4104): 0.5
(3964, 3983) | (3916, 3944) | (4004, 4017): 5.5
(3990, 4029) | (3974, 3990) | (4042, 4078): -4.6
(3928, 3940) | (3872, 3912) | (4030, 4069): 3.9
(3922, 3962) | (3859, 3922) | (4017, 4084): 5.5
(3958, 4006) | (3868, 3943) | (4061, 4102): 2.3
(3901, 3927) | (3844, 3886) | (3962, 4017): -1.9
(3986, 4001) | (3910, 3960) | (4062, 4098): -1.9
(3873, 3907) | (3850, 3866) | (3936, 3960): 3.4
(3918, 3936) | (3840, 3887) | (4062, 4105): 3.8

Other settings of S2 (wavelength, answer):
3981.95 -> 9.8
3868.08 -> 8.87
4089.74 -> 10.3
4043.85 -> 11.5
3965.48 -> 5.54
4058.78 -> 10.6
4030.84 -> 10.1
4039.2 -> 11.7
